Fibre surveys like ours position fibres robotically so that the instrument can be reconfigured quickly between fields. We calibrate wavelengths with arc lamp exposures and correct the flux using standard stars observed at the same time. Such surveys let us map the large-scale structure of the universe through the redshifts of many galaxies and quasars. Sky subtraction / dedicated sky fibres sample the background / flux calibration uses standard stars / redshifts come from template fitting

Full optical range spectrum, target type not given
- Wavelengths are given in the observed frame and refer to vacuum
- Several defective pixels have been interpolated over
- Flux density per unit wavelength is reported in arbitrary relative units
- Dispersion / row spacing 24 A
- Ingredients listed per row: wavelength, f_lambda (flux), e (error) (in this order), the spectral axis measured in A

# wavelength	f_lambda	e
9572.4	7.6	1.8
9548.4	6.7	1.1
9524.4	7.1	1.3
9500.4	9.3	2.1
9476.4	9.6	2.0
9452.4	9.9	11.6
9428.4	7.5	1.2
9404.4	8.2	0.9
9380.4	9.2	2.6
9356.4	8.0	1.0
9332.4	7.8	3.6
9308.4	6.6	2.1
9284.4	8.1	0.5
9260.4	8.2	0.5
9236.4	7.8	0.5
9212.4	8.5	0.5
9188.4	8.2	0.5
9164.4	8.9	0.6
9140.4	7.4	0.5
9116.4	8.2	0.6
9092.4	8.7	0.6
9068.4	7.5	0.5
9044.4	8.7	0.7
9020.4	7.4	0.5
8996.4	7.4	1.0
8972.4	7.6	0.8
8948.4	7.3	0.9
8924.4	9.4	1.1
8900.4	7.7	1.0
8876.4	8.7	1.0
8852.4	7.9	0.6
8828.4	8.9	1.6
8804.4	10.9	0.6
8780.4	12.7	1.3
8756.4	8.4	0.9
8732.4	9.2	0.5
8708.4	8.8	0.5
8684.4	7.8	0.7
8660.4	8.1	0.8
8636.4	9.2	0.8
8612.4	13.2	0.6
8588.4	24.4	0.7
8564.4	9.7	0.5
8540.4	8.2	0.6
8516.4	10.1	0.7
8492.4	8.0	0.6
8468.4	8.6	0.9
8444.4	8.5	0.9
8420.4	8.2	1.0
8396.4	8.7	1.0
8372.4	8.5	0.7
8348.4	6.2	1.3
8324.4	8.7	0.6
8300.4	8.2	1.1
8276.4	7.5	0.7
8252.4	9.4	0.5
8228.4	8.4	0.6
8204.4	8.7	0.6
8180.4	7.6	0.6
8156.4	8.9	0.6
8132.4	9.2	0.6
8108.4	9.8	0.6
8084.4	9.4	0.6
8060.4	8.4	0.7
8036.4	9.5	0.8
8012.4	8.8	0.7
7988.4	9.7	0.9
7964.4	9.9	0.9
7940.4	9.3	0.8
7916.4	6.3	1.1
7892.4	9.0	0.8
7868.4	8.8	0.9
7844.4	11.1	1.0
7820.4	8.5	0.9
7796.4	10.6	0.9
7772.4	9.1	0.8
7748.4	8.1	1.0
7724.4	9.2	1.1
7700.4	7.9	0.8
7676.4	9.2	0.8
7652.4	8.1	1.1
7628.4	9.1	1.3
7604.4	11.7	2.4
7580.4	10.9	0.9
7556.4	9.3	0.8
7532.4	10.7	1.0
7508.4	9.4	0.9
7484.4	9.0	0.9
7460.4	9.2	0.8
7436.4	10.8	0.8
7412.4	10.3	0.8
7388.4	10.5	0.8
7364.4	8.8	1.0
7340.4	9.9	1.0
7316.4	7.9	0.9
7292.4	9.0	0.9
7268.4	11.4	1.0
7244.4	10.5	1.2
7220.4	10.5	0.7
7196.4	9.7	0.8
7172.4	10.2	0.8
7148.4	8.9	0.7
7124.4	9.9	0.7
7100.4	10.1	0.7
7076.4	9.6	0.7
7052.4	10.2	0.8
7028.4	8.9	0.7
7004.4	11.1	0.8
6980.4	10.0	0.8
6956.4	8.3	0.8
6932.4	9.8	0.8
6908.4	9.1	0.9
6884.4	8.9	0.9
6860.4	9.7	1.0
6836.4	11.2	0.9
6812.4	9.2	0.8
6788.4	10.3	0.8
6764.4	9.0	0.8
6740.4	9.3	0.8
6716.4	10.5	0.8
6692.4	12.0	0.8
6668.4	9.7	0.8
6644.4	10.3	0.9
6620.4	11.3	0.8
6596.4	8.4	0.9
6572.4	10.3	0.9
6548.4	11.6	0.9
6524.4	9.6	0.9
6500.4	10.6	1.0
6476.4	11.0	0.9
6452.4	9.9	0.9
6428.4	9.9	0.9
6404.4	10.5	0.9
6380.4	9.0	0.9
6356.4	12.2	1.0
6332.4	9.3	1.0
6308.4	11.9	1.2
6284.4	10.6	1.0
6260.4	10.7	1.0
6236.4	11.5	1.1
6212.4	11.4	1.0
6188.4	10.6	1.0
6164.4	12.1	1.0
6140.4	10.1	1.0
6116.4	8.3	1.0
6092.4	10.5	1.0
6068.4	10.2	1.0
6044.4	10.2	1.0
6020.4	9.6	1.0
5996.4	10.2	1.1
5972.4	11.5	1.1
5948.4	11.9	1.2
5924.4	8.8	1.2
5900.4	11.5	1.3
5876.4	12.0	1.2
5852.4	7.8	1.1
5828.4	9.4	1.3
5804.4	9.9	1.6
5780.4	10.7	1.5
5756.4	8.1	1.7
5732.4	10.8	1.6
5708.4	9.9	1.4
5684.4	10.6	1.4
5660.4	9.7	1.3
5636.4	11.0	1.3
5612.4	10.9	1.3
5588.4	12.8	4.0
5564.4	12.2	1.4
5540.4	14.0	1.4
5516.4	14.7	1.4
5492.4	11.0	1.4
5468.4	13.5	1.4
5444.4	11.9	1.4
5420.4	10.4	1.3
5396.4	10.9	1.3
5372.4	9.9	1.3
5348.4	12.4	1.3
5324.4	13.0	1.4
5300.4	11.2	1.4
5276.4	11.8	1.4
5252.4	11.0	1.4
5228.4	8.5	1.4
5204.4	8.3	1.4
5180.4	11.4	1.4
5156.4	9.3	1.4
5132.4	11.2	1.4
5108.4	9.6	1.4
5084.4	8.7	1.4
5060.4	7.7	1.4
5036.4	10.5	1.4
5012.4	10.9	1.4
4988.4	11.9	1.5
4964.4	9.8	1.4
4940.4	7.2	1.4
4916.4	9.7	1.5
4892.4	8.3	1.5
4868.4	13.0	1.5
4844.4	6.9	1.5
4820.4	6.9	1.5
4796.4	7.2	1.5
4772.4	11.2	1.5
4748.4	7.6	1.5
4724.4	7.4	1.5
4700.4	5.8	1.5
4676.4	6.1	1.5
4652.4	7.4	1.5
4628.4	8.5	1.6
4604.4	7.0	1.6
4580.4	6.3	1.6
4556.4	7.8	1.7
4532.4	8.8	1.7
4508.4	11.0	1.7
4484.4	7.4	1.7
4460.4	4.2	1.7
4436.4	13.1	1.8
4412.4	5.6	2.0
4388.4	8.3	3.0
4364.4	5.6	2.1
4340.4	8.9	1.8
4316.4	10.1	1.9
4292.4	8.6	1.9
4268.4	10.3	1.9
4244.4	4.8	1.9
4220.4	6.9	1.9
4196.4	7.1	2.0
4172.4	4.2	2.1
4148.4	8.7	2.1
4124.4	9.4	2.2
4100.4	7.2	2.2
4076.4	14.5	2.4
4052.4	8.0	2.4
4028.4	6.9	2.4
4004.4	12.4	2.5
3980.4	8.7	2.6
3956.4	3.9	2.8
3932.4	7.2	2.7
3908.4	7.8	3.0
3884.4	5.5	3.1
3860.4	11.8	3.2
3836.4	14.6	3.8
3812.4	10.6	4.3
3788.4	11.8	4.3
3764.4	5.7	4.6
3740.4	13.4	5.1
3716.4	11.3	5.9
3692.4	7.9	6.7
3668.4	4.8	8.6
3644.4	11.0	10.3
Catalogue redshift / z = 0.308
